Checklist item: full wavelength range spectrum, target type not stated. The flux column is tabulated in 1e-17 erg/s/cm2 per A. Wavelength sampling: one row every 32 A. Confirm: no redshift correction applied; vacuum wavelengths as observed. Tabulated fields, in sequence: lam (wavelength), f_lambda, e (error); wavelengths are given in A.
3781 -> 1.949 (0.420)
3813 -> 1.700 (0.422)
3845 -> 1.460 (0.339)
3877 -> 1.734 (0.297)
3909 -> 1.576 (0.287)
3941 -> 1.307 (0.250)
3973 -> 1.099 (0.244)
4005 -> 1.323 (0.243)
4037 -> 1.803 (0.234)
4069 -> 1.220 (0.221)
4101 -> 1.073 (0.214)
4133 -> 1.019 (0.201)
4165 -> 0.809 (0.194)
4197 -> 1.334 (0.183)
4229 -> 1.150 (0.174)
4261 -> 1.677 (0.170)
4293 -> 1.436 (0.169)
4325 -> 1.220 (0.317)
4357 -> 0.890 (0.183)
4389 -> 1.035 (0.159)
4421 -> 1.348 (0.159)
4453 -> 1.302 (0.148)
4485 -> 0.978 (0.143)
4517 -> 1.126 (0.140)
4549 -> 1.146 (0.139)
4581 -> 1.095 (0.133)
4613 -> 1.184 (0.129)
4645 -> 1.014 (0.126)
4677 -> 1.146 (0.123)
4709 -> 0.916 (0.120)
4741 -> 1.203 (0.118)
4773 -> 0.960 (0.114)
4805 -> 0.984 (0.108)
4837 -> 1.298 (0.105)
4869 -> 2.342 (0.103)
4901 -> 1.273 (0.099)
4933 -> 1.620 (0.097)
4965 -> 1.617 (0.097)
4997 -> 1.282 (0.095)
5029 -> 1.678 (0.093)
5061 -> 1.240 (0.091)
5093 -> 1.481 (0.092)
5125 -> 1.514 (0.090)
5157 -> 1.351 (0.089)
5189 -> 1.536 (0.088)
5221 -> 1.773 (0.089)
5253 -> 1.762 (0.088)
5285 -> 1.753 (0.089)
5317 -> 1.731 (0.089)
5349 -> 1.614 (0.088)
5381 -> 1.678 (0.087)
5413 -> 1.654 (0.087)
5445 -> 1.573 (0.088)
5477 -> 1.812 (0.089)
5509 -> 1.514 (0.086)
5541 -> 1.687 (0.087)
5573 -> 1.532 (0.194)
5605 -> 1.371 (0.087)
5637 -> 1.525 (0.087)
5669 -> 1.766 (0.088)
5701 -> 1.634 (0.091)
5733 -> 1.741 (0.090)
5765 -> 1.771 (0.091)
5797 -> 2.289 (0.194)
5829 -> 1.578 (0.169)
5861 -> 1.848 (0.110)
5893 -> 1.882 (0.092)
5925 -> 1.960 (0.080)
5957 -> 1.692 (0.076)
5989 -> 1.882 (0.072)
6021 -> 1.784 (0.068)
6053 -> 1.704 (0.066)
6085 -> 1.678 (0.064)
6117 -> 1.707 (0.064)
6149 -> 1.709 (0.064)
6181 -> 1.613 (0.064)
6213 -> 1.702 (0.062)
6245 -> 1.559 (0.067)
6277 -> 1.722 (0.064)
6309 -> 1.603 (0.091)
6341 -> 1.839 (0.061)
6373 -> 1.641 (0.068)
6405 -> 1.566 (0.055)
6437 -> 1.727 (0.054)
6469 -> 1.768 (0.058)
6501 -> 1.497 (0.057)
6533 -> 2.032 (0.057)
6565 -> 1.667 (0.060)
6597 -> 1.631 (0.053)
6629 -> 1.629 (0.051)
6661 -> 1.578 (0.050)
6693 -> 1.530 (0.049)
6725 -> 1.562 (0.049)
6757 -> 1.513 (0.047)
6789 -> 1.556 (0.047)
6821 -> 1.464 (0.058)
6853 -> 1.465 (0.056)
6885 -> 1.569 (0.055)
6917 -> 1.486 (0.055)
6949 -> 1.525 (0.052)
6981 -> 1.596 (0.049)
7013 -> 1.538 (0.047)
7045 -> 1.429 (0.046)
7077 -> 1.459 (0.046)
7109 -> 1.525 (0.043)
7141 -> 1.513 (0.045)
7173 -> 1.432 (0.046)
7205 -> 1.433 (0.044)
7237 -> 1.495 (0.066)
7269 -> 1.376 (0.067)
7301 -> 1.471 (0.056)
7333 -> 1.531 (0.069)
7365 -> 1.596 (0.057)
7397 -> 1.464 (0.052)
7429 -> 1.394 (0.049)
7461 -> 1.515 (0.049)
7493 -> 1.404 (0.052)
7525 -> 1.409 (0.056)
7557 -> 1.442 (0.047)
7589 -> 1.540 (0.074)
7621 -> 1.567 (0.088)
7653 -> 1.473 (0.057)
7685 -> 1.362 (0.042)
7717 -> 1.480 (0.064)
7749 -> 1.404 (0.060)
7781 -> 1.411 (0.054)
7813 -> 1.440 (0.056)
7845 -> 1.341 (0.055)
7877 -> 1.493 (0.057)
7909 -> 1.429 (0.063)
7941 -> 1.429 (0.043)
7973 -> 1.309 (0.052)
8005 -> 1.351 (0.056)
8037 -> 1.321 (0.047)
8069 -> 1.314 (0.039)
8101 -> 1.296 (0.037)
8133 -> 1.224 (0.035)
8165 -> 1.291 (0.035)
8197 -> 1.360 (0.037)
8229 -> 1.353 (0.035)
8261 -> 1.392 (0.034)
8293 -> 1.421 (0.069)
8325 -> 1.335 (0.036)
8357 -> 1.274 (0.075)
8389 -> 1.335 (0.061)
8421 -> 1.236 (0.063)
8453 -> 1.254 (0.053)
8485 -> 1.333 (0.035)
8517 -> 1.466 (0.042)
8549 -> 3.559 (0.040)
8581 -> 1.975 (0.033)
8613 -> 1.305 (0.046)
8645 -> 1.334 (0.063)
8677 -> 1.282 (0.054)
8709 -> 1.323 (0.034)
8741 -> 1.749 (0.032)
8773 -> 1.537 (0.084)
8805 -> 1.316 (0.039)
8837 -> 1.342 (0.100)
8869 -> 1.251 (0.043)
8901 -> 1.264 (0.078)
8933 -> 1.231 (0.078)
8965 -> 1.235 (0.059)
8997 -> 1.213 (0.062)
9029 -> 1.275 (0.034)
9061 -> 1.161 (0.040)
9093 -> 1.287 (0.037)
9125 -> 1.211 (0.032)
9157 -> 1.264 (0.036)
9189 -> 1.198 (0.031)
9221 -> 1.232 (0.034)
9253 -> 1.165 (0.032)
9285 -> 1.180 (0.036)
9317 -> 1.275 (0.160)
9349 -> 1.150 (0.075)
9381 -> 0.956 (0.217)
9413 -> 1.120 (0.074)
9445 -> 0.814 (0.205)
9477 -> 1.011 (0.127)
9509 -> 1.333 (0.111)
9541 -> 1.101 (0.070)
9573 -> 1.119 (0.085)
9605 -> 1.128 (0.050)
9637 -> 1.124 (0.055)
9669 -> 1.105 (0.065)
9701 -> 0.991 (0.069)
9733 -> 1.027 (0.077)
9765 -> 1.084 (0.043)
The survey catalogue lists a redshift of 0.303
